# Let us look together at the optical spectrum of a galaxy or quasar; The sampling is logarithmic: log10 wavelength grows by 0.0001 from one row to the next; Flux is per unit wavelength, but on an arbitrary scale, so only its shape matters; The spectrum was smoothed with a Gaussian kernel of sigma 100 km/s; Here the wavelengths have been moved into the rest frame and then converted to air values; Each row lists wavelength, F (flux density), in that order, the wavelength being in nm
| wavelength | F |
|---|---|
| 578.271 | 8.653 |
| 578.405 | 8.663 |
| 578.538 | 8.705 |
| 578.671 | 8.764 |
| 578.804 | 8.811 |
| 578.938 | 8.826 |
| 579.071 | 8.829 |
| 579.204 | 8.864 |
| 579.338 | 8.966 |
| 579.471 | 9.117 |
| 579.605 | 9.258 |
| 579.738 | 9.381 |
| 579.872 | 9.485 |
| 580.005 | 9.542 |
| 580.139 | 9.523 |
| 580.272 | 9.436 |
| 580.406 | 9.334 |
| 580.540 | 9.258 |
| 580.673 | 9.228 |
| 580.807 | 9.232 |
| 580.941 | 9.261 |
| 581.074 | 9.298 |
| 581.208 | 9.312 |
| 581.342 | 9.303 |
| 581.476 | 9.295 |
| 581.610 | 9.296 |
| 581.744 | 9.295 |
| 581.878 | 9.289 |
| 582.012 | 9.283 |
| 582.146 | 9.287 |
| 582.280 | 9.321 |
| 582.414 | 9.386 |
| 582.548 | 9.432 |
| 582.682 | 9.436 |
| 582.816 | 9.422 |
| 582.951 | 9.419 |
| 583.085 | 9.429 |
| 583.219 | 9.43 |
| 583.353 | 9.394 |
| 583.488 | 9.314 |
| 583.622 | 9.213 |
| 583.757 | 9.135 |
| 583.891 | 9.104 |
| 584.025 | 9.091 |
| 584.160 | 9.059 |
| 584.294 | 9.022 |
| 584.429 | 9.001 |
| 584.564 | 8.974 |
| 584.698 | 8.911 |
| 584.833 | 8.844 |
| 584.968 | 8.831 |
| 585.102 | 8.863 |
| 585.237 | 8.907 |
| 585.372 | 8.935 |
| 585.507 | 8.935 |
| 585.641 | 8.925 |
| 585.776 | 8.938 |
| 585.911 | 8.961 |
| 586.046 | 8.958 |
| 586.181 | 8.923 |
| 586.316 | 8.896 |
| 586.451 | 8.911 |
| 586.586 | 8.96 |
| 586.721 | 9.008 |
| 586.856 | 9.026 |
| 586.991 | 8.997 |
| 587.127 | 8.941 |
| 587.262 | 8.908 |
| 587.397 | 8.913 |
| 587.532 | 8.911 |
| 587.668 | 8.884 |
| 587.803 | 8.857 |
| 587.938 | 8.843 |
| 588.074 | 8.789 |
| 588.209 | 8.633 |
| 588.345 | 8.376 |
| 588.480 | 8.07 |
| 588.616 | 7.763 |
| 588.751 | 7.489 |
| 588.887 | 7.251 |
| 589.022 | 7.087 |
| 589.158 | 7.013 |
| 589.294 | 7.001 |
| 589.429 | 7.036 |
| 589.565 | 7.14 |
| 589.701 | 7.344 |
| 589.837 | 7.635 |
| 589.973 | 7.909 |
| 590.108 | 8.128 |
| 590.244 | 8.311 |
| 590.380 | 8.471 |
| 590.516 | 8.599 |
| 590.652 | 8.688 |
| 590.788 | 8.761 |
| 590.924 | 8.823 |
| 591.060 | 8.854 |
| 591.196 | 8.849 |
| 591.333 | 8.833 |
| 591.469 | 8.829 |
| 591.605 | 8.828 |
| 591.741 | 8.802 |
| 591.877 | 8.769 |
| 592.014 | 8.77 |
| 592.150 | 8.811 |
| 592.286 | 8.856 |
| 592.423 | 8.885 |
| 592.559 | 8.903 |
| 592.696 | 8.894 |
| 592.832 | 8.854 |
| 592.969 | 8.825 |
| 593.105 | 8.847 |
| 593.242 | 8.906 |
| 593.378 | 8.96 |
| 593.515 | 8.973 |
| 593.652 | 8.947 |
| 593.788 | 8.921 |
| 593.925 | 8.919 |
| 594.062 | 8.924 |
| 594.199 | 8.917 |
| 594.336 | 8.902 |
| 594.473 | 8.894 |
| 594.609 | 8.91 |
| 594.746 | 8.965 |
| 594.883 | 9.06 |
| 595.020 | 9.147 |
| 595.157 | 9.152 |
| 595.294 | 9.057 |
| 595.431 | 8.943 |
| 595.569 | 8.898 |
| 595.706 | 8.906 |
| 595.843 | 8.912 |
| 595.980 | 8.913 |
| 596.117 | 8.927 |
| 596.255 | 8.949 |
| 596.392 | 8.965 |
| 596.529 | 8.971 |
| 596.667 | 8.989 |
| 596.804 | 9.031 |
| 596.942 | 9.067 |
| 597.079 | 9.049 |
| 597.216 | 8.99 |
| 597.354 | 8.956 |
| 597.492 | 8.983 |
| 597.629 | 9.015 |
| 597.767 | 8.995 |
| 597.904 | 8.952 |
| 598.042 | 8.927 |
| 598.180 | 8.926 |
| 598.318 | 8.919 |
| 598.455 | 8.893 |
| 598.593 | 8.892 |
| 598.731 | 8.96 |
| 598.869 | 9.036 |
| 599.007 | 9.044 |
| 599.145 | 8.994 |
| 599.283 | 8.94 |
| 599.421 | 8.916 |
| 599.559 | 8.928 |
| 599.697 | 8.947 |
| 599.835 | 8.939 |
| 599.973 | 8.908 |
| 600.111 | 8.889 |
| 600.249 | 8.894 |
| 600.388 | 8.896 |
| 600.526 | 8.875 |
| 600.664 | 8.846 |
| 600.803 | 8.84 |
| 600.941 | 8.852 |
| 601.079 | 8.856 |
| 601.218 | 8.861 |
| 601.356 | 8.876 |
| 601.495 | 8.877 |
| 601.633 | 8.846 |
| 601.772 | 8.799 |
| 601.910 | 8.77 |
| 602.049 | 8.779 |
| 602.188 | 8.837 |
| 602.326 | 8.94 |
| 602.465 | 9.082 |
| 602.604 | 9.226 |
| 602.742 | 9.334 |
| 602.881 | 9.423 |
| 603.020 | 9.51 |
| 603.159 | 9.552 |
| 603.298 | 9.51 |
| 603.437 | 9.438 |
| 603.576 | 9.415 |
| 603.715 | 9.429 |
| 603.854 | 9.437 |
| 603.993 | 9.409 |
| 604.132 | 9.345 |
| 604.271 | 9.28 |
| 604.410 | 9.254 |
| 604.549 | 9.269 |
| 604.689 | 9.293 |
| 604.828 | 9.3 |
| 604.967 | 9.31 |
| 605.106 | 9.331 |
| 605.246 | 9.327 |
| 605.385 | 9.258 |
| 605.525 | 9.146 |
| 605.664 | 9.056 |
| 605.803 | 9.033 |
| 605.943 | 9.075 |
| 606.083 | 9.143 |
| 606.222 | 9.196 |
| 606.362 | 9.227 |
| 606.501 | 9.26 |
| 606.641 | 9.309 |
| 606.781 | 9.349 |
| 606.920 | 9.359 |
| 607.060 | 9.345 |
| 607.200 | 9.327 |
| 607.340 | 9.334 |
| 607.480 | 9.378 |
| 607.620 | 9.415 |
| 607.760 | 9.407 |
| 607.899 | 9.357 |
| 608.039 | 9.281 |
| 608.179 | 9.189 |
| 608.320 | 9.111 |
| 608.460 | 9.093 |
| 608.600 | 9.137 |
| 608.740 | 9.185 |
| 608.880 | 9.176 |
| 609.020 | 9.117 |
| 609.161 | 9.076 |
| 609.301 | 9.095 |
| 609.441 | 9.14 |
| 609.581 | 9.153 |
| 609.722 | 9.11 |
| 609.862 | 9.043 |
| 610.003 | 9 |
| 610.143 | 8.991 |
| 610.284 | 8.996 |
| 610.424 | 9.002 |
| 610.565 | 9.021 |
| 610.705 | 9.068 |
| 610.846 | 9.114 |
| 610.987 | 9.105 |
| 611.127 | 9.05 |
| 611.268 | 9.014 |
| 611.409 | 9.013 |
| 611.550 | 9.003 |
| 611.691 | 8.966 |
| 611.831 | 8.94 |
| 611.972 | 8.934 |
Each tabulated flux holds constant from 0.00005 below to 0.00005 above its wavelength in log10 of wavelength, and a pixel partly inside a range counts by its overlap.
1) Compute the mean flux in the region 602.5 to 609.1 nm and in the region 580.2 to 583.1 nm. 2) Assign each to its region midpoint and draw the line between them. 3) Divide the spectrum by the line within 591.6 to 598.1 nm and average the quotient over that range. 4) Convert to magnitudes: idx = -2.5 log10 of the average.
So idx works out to 0.04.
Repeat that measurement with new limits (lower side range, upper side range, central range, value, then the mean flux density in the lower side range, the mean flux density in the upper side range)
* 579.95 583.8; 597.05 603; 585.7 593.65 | 0.079 mag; 9.34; 8.95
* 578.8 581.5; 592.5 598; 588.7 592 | 0.117 mag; 9.22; 8.96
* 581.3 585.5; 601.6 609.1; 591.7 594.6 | 0.039 mag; 9.19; 9.24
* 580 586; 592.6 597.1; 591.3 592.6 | 0.022 mag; 9.2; 8.95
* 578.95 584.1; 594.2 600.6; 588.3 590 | 0.221 mag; 9.28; 8.96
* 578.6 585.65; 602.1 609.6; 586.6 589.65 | 0.121 mag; 9.18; 9.26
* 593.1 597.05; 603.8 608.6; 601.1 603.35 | 0.011 mag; 8.96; 9.27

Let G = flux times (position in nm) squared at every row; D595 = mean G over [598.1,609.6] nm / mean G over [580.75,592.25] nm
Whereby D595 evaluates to 1.1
